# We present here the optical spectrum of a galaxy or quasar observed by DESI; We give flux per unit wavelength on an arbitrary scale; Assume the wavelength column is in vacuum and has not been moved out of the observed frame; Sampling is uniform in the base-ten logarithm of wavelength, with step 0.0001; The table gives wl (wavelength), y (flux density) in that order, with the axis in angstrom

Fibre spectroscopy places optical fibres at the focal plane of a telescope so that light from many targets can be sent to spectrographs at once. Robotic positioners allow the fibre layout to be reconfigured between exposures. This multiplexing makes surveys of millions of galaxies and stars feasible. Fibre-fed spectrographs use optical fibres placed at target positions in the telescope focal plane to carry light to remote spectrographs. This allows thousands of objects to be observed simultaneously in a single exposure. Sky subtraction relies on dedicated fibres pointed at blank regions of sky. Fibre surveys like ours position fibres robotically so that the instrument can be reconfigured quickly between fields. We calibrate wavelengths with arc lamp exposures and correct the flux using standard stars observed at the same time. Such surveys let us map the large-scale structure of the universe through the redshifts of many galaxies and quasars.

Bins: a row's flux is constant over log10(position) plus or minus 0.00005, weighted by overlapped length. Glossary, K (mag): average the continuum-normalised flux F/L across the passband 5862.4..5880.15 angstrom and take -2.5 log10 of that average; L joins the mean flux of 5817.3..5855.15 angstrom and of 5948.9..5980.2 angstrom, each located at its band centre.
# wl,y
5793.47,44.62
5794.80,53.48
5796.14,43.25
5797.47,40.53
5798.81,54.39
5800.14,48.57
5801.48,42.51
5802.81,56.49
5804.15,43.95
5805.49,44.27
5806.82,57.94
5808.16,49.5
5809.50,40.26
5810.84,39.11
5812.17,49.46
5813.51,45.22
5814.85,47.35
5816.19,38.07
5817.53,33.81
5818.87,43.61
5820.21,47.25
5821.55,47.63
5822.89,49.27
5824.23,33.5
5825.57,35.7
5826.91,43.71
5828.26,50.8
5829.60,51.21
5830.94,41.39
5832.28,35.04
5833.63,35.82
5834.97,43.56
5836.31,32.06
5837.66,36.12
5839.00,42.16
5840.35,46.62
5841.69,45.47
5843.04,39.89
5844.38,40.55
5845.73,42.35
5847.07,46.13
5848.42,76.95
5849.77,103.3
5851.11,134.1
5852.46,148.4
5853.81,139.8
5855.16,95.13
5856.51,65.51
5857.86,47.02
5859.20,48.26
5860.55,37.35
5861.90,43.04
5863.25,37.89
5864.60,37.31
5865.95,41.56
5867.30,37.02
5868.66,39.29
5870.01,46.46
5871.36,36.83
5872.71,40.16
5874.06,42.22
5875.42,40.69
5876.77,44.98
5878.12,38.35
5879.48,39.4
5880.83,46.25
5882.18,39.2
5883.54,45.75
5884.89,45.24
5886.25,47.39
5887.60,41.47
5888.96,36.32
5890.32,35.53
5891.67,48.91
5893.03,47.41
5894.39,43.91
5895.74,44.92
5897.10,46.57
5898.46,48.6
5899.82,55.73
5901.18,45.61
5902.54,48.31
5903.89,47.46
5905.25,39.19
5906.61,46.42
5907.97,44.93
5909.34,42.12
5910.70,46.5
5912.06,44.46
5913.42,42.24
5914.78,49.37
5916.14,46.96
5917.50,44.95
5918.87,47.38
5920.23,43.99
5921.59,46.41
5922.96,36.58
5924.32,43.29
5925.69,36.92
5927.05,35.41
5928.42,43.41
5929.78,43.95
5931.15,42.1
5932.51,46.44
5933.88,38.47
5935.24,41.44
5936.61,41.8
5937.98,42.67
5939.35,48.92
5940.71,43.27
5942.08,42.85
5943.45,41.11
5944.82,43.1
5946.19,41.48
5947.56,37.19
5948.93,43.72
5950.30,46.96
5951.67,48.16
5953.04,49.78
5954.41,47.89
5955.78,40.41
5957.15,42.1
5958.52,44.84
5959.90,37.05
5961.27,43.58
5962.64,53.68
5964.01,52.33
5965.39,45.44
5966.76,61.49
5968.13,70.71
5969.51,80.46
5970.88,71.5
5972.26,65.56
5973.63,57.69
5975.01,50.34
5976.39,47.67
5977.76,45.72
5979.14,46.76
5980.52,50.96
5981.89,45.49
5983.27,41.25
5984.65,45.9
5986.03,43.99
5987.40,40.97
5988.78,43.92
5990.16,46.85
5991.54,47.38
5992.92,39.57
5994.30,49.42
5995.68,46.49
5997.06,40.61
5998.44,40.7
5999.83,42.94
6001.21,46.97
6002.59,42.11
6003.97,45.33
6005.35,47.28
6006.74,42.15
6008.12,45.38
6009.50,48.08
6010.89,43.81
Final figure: 0.35 mag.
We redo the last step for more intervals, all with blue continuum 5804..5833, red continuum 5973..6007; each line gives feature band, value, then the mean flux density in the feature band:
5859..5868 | 0.12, 39.9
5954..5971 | -0.16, 52.7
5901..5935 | 0.03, 43.7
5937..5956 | 0.02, 44.2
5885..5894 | 0.04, 43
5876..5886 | 0.04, 42.9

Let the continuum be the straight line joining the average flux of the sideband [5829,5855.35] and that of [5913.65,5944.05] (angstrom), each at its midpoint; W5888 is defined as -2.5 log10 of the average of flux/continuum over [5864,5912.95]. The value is 0.199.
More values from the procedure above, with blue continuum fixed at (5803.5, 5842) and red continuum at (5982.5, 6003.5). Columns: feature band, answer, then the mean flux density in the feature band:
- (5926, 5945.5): 0.03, 42.4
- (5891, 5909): -0.08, 46.7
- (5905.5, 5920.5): -0.04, 45.2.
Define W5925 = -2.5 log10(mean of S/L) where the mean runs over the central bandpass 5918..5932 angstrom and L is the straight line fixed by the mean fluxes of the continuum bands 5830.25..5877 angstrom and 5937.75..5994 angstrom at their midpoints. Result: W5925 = 0.20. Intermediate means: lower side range 54.7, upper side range 48.4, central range 42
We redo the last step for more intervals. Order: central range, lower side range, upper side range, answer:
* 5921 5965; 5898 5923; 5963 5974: 0.27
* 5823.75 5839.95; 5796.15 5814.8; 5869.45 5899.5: 0.14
